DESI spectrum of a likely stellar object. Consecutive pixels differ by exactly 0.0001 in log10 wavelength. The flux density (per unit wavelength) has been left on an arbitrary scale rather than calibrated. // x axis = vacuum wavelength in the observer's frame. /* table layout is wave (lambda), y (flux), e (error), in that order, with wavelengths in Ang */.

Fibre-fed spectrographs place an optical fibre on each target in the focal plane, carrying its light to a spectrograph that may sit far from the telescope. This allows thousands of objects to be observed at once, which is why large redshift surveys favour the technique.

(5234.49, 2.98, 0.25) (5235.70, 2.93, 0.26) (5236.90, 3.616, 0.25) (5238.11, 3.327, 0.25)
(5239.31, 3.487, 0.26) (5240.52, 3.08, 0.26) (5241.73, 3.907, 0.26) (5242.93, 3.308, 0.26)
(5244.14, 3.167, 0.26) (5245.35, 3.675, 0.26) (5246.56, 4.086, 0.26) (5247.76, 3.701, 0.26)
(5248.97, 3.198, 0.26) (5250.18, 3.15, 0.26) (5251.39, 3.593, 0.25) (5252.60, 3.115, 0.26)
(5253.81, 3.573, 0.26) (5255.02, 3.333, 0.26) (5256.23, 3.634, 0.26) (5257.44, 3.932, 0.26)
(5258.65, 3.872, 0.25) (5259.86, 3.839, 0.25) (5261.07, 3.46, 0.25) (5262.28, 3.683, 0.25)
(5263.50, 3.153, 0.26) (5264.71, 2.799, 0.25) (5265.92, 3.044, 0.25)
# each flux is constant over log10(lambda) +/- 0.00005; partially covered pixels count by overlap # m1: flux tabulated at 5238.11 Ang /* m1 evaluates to 3.327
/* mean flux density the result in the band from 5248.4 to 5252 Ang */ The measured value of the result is 3.31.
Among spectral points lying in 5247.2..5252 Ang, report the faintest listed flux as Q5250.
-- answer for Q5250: 3.15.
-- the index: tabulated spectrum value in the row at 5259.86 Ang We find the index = 3.839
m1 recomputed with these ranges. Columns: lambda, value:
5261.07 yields 3.46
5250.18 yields 3.15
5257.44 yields 3.932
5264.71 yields 2.799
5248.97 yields 3.198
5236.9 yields 3.616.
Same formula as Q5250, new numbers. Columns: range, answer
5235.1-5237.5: 2.93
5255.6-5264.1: 3.153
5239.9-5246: 3.08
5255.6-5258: 3.634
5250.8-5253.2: 3.115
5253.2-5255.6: 3.333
